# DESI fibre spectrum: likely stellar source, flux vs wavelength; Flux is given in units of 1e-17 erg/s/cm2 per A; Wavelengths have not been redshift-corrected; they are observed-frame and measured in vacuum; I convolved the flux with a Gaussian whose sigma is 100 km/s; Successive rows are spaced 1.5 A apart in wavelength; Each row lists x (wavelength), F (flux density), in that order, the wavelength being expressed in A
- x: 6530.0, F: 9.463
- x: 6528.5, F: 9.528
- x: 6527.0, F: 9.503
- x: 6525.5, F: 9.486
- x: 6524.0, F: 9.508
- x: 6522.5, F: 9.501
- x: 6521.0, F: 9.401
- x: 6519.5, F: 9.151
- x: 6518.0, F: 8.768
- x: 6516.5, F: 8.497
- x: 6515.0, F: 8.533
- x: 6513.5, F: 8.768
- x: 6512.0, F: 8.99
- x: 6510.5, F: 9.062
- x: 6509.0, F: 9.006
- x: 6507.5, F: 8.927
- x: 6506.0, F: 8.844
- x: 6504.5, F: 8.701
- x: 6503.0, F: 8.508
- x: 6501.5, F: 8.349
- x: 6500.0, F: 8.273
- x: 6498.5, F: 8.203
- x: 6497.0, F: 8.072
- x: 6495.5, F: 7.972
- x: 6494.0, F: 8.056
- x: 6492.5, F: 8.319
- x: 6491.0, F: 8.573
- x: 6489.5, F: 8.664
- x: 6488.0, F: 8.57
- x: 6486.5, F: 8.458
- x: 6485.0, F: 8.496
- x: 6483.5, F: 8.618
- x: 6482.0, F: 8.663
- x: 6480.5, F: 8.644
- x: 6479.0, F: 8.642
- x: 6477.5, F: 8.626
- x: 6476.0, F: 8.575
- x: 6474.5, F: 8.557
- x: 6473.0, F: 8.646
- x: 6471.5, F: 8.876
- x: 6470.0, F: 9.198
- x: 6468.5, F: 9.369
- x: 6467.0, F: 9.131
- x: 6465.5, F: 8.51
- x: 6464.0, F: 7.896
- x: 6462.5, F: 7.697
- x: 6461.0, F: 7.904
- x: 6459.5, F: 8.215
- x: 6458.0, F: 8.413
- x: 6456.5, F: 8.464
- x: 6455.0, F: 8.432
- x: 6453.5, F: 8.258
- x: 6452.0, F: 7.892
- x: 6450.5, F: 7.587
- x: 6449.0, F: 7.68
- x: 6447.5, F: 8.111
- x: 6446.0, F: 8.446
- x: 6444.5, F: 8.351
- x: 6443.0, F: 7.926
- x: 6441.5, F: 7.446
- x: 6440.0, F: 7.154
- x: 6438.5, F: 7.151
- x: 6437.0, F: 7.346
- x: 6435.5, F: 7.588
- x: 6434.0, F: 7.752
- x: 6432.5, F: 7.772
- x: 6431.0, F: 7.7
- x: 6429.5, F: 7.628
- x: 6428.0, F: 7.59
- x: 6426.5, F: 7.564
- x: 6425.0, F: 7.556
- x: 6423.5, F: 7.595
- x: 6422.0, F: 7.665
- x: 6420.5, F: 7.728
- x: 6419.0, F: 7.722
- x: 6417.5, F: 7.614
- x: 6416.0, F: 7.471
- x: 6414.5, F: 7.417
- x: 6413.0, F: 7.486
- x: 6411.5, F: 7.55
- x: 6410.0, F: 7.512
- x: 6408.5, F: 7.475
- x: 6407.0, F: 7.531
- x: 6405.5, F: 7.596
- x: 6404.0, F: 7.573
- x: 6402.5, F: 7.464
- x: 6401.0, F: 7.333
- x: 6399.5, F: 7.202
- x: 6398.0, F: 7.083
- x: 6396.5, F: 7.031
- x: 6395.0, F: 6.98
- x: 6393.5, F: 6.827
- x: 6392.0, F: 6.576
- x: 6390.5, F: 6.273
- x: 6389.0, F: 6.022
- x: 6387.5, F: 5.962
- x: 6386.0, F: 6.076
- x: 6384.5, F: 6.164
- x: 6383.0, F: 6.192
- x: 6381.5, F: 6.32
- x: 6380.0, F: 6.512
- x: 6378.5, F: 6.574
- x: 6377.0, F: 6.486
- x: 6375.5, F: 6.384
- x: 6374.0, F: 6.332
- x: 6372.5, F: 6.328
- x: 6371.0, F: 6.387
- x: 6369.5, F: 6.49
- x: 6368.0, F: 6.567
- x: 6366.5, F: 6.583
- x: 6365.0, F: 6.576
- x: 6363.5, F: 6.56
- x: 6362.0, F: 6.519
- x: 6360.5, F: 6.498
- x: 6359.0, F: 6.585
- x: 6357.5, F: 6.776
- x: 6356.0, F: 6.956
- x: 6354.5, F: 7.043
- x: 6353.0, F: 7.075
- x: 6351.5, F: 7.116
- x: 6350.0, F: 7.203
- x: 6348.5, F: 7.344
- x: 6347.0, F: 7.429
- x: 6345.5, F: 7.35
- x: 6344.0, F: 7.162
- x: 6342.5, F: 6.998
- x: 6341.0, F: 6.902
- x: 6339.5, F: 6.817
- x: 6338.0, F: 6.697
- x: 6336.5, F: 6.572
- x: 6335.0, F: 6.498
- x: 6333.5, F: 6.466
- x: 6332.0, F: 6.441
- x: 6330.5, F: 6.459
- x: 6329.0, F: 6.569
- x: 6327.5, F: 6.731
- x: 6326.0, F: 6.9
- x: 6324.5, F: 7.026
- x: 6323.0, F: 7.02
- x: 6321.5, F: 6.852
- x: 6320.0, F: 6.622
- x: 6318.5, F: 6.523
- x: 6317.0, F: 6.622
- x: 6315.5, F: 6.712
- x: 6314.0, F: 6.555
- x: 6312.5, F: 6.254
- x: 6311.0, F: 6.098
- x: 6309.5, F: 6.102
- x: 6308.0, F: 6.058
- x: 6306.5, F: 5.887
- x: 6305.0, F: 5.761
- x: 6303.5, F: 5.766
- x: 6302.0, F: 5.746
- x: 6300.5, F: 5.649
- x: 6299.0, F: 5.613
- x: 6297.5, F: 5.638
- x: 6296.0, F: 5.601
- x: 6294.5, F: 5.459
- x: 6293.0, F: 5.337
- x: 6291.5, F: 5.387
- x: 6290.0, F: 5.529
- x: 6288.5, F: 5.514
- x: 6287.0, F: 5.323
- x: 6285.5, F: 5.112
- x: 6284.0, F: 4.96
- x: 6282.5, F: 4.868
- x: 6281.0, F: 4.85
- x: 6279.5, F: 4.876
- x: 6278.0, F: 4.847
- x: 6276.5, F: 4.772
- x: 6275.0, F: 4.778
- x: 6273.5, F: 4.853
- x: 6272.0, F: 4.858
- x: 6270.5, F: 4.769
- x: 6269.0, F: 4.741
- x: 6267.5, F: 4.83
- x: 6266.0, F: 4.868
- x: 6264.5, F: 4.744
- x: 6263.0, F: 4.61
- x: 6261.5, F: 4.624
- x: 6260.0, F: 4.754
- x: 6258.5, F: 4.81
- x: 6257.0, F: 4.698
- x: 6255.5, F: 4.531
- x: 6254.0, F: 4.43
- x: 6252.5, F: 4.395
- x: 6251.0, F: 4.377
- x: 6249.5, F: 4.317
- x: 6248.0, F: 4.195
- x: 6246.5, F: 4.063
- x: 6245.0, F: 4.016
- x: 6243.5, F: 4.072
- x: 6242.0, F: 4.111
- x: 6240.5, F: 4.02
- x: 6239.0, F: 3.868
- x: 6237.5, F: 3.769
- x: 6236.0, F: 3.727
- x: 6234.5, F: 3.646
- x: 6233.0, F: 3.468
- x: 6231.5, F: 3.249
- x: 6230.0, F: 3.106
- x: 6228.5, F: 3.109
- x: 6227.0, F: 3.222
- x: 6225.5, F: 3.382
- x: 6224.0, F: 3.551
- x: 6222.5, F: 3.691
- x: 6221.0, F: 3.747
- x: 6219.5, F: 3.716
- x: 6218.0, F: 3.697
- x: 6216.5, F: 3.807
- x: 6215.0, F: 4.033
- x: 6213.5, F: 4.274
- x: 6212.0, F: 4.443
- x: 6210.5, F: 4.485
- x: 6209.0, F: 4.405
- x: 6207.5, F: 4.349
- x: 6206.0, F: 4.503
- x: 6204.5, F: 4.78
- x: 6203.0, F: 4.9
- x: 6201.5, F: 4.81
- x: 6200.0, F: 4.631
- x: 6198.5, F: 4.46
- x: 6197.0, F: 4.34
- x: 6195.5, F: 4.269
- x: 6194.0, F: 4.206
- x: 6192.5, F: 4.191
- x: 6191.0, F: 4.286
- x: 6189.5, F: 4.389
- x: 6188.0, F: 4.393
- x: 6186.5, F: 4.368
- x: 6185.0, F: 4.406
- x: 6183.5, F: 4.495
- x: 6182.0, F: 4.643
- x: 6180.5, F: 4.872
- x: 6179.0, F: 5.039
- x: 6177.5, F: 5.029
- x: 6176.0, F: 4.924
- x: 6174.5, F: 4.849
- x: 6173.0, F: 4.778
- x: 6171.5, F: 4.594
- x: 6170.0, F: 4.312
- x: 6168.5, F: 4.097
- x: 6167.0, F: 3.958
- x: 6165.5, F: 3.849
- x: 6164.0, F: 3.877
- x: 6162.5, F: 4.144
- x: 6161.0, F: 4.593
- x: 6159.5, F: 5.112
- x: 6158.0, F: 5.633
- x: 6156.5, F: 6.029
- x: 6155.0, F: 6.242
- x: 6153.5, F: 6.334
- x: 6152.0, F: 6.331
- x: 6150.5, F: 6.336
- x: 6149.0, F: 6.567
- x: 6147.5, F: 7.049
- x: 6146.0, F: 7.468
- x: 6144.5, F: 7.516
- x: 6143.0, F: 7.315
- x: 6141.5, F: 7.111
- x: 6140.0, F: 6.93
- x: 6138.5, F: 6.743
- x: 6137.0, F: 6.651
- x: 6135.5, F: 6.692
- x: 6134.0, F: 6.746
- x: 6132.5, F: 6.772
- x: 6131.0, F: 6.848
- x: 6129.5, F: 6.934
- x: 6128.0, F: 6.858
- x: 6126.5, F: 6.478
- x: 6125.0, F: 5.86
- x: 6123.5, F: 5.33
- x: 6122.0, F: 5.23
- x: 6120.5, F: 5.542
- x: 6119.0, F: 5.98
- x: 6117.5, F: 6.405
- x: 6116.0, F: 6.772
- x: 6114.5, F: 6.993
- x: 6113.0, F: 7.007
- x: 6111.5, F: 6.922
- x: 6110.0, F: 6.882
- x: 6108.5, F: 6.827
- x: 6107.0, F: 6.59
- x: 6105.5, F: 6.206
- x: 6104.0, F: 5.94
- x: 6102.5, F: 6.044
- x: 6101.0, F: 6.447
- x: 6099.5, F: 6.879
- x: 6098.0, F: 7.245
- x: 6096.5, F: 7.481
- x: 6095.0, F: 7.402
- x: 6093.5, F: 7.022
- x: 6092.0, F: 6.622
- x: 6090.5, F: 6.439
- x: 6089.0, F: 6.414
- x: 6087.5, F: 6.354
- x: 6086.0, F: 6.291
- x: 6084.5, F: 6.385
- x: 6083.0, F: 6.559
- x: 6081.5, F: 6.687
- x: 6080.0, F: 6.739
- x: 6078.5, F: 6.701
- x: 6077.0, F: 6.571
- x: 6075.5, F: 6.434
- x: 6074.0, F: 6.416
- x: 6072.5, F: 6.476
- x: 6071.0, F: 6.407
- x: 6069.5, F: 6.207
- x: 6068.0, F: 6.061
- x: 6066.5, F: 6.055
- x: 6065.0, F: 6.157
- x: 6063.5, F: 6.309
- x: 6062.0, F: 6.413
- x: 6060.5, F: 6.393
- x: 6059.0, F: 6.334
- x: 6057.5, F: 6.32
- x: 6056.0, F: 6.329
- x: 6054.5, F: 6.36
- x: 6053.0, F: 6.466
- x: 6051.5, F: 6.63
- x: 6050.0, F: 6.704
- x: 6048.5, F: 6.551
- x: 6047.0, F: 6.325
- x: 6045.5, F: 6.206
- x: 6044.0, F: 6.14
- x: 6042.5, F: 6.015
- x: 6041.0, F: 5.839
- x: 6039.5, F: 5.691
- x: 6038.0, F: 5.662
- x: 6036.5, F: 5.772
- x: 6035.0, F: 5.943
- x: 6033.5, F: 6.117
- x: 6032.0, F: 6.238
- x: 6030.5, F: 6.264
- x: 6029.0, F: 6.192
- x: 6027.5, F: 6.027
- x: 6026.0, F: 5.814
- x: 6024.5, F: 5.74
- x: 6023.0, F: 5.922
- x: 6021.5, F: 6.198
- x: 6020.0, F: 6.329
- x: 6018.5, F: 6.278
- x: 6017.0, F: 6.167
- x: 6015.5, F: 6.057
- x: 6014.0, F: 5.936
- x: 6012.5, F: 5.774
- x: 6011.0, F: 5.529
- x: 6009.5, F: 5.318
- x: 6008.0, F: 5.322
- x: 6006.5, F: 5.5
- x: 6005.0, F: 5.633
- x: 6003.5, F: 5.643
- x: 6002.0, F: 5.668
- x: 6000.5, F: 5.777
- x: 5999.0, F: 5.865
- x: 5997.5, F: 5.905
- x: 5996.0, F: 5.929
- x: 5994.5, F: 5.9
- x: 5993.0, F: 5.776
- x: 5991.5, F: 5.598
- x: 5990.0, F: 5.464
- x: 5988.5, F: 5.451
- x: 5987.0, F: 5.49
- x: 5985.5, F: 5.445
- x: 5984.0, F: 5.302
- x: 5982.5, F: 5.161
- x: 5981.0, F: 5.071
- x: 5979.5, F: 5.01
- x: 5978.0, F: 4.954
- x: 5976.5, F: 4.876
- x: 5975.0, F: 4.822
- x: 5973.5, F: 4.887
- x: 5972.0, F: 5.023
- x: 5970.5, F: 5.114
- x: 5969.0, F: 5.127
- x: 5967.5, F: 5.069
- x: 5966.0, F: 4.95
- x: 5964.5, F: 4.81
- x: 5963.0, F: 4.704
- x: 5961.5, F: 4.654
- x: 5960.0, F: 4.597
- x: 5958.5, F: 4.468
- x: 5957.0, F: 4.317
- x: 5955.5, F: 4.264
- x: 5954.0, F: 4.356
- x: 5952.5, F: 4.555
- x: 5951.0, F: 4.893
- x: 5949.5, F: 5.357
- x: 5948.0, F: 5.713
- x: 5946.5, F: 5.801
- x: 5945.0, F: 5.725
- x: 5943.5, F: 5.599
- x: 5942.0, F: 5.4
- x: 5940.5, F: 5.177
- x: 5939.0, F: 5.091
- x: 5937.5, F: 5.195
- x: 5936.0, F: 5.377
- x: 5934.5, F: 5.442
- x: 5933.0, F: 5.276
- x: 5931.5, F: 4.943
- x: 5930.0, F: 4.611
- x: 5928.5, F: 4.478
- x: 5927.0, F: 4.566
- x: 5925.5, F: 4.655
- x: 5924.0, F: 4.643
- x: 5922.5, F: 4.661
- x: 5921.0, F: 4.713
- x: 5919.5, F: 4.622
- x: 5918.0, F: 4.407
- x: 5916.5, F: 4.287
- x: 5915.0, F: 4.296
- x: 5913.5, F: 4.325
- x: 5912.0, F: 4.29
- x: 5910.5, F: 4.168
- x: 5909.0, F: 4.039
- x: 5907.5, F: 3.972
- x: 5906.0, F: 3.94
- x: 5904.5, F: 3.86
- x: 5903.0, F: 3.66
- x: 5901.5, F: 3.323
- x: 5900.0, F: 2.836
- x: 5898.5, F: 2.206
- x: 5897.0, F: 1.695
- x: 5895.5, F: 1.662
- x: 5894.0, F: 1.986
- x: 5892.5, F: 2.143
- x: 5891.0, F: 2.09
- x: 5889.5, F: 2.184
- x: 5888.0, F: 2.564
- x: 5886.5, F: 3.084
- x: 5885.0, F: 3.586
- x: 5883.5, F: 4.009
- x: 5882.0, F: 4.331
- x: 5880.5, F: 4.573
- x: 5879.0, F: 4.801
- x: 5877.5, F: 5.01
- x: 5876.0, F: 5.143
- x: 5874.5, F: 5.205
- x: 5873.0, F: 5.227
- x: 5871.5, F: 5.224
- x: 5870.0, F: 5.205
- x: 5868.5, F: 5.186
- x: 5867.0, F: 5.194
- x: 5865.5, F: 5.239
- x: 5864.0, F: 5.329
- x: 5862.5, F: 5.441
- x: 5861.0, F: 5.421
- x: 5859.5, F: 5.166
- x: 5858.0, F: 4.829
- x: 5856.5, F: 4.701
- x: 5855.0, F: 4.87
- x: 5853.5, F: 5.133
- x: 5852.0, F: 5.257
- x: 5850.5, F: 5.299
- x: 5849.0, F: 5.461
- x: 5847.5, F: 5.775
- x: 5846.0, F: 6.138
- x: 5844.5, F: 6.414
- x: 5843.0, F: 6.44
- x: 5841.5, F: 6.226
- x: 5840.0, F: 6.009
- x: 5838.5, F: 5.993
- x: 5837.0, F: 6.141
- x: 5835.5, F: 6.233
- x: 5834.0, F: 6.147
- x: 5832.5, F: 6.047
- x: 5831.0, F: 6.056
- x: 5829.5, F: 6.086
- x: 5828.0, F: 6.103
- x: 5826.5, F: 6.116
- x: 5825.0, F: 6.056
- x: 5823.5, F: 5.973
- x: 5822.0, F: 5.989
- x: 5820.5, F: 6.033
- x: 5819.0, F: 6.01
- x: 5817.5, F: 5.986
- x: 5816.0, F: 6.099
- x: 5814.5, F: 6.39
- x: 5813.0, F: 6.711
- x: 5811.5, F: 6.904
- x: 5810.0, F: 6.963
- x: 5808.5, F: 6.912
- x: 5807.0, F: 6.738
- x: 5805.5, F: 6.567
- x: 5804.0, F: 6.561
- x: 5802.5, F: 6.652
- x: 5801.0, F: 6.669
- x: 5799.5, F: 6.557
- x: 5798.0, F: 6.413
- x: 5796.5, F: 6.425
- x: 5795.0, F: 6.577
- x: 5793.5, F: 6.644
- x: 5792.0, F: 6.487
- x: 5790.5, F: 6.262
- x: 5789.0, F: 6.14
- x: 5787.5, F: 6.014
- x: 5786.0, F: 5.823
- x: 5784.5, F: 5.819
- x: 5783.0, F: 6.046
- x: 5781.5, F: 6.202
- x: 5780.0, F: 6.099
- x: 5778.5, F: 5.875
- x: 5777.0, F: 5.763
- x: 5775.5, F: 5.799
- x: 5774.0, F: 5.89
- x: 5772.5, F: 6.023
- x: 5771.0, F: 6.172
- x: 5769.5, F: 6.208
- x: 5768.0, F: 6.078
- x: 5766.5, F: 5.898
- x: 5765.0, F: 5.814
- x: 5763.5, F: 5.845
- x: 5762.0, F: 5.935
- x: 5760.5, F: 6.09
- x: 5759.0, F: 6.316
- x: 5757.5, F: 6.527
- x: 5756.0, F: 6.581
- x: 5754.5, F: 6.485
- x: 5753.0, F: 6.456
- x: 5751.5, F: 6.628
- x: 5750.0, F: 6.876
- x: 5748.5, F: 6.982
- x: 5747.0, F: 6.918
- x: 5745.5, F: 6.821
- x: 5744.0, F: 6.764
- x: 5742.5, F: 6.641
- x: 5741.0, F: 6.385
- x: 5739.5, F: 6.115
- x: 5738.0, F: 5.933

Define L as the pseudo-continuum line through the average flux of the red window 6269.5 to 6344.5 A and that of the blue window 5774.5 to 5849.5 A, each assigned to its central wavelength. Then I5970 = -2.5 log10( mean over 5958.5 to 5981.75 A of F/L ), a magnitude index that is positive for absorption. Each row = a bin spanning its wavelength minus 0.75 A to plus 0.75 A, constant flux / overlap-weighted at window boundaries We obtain 0.25 mag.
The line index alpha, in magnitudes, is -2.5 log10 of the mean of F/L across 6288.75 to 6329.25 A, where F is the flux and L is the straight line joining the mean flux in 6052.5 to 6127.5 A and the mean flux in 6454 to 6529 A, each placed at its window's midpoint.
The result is 0.24 mag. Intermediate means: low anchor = 6.45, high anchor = 8.67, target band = 6.14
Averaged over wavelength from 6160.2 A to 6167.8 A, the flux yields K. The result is 4.09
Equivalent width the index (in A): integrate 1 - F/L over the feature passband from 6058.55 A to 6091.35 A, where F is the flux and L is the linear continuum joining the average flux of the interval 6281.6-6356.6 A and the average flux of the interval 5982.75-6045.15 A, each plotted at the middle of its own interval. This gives -2.7 A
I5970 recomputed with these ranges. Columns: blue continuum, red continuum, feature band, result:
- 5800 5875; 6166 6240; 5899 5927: 0.31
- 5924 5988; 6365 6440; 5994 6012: -0.09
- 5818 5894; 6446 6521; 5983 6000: 0.04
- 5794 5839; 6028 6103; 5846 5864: 0.20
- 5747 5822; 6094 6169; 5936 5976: 0.25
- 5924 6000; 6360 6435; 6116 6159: -0.11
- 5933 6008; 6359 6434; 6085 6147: -0.14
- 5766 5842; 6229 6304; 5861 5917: 0.45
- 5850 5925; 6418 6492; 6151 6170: 0.21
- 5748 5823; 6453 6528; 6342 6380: 0.21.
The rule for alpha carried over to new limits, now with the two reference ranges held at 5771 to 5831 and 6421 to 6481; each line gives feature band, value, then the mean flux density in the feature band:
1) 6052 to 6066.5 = 0.107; 6.33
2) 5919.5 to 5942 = 0.323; 4.92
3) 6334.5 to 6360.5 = 0.123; 6.96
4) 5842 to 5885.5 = 0.237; 5.17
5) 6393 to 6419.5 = 0.082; 7.38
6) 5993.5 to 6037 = 0.166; 5.89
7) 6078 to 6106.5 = 0.072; 6.62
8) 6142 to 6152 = 0.037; 6.99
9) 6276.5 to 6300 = 0.406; 5.25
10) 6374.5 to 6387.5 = 0.241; 6.32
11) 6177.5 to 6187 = 0.488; 4.68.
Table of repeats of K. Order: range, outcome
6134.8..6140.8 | 6.76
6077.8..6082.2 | 6.71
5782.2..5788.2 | 5.93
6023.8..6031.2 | 6.01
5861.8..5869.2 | 5.28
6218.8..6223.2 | 3.72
